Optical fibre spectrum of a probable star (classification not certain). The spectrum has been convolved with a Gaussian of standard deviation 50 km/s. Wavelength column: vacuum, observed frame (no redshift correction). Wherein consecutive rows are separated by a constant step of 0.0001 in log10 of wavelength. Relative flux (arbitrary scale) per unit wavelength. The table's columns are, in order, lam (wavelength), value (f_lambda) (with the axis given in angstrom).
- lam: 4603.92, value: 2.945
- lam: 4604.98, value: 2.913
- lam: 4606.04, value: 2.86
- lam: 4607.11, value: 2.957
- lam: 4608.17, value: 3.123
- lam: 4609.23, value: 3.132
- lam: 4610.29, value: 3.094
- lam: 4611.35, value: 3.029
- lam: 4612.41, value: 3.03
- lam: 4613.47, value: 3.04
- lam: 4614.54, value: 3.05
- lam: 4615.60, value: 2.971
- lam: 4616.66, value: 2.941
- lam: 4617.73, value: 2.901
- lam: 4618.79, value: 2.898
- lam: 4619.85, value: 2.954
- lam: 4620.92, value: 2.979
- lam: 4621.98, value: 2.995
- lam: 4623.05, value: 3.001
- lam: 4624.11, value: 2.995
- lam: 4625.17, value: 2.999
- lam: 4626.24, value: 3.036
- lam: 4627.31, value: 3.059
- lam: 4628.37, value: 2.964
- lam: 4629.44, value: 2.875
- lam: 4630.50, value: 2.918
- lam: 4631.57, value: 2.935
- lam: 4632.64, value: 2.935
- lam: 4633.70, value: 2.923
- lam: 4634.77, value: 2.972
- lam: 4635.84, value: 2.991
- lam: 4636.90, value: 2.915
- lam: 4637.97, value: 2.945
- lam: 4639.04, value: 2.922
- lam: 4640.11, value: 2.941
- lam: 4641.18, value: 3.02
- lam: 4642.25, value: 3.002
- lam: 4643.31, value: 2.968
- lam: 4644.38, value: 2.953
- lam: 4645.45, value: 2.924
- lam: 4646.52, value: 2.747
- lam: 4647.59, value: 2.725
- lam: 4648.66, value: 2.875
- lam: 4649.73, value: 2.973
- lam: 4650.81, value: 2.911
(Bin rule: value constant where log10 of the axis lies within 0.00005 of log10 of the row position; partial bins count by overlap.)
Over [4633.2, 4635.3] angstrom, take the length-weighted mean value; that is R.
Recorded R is 2.94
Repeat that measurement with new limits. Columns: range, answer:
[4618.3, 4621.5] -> 2.95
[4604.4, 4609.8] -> 2.99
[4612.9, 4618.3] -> 2.98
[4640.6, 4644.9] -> 2.99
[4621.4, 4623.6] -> 3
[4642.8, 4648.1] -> 2.86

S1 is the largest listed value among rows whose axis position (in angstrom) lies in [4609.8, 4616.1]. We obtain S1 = 3.094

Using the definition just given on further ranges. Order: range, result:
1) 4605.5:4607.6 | 2.957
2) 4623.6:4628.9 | 3.059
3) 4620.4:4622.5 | 2.995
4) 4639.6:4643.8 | 3.02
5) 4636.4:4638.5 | 2.945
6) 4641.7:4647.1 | 3.002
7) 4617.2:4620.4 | 2.954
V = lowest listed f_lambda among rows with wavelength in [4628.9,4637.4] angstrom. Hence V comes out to 2.875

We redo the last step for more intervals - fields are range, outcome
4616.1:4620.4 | 2.898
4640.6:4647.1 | 2.747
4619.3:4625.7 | 2.954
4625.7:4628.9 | 2.964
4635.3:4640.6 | 2.915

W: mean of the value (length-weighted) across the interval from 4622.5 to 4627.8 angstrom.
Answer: 3.01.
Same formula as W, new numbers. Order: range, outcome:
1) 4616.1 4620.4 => 2.92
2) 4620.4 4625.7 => 3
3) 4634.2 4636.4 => 2.98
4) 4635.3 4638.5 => 2.95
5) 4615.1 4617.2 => 2.95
